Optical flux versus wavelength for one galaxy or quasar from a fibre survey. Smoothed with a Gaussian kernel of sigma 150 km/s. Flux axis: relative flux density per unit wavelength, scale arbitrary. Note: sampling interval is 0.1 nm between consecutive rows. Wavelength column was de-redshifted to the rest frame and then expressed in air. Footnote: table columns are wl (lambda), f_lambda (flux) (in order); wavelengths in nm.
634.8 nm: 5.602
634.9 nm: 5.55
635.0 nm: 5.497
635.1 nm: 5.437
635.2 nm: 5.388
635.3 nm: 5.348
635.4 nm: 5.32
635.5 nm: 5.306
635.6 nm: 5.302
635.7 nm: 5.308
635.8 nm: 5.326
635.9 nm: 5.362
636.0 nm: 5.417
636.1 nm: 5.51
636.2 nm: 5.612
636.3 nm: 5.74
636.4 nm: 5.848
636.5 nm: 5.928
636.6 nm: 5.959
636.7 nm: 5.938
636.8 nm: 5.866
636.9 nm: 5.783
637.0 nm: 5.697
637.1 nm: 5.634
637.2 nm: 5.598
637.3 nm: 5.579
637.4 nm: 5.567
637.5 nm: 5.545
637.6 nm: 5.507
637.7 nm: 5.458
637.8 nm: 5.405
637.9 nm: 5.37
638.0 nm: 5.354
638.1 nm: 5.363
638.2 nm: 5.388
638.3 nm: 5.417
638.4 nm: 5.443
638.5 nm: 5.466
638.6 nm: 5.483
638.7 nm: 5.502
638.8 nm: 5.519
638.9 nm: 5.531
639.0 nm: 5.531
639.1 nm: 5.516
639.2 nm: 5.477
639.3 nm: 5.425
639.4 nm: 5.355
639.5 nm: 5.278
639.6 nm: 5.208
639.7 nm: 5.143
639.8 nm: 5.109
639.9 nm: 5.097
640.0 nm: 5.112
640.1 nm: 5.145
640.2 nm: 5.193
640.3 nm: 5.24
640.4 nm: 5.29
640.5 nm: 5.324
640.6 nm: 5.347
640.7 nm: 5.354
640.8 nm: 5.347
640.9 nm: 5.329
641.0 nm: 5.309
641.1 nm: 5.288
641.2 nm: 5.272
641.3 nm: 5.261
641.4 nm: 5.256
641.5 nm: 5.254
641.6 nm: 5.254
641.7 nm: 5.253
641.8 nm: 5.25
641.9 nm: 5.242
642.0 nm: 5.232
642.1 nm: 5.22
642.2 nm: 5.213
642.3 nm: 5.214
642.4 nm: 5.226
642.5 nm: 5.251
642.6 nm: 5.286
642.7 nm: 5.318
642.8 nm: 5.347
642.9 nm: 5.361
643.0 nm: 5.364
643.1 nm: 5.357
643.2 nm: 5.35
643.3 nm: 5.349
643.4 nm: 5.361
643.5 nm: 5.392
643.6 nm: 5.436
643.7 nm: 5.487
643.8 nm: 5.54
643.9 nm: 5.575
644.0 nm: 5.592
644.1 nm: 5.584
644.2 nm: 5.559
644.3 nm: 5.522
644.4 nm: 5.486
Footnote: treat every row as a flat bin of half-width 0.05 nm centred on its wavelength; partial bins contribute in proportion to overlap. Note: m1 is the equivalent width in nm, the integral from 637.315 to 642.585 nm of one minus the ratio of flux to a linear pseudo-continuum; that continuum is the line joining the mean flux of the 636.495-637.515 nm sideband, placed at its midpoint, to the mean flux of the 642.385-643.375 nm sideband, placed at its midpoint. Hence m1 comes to 0.19 nm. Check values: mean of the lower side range 5.73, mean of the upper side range 5.33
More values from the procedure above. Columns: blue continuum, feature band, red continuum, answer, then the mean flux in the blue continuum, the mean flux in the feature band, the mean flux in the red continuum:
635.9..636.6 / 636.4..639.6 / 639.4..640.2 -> -0.07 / 5.67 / 5.54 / 5.17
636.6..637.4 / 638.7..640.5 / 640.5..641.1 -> 0.05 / 5.73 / 5.31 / 5.33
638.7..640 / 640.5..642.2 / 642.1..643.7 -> 0.02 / 5.35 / 5.28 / 5.32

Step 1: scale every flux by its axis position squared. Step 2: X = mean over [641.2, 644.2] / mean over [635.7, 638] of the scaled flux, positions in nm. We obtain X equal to 0.97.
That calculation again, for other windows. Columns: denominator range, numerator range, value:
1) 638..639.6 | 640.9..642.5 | 0.97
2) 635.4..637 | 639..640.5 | 0.95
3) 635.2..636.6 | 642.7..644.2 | 1.01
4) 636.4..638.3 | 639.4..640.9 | 0.94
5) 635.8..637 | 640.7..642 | 0.94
